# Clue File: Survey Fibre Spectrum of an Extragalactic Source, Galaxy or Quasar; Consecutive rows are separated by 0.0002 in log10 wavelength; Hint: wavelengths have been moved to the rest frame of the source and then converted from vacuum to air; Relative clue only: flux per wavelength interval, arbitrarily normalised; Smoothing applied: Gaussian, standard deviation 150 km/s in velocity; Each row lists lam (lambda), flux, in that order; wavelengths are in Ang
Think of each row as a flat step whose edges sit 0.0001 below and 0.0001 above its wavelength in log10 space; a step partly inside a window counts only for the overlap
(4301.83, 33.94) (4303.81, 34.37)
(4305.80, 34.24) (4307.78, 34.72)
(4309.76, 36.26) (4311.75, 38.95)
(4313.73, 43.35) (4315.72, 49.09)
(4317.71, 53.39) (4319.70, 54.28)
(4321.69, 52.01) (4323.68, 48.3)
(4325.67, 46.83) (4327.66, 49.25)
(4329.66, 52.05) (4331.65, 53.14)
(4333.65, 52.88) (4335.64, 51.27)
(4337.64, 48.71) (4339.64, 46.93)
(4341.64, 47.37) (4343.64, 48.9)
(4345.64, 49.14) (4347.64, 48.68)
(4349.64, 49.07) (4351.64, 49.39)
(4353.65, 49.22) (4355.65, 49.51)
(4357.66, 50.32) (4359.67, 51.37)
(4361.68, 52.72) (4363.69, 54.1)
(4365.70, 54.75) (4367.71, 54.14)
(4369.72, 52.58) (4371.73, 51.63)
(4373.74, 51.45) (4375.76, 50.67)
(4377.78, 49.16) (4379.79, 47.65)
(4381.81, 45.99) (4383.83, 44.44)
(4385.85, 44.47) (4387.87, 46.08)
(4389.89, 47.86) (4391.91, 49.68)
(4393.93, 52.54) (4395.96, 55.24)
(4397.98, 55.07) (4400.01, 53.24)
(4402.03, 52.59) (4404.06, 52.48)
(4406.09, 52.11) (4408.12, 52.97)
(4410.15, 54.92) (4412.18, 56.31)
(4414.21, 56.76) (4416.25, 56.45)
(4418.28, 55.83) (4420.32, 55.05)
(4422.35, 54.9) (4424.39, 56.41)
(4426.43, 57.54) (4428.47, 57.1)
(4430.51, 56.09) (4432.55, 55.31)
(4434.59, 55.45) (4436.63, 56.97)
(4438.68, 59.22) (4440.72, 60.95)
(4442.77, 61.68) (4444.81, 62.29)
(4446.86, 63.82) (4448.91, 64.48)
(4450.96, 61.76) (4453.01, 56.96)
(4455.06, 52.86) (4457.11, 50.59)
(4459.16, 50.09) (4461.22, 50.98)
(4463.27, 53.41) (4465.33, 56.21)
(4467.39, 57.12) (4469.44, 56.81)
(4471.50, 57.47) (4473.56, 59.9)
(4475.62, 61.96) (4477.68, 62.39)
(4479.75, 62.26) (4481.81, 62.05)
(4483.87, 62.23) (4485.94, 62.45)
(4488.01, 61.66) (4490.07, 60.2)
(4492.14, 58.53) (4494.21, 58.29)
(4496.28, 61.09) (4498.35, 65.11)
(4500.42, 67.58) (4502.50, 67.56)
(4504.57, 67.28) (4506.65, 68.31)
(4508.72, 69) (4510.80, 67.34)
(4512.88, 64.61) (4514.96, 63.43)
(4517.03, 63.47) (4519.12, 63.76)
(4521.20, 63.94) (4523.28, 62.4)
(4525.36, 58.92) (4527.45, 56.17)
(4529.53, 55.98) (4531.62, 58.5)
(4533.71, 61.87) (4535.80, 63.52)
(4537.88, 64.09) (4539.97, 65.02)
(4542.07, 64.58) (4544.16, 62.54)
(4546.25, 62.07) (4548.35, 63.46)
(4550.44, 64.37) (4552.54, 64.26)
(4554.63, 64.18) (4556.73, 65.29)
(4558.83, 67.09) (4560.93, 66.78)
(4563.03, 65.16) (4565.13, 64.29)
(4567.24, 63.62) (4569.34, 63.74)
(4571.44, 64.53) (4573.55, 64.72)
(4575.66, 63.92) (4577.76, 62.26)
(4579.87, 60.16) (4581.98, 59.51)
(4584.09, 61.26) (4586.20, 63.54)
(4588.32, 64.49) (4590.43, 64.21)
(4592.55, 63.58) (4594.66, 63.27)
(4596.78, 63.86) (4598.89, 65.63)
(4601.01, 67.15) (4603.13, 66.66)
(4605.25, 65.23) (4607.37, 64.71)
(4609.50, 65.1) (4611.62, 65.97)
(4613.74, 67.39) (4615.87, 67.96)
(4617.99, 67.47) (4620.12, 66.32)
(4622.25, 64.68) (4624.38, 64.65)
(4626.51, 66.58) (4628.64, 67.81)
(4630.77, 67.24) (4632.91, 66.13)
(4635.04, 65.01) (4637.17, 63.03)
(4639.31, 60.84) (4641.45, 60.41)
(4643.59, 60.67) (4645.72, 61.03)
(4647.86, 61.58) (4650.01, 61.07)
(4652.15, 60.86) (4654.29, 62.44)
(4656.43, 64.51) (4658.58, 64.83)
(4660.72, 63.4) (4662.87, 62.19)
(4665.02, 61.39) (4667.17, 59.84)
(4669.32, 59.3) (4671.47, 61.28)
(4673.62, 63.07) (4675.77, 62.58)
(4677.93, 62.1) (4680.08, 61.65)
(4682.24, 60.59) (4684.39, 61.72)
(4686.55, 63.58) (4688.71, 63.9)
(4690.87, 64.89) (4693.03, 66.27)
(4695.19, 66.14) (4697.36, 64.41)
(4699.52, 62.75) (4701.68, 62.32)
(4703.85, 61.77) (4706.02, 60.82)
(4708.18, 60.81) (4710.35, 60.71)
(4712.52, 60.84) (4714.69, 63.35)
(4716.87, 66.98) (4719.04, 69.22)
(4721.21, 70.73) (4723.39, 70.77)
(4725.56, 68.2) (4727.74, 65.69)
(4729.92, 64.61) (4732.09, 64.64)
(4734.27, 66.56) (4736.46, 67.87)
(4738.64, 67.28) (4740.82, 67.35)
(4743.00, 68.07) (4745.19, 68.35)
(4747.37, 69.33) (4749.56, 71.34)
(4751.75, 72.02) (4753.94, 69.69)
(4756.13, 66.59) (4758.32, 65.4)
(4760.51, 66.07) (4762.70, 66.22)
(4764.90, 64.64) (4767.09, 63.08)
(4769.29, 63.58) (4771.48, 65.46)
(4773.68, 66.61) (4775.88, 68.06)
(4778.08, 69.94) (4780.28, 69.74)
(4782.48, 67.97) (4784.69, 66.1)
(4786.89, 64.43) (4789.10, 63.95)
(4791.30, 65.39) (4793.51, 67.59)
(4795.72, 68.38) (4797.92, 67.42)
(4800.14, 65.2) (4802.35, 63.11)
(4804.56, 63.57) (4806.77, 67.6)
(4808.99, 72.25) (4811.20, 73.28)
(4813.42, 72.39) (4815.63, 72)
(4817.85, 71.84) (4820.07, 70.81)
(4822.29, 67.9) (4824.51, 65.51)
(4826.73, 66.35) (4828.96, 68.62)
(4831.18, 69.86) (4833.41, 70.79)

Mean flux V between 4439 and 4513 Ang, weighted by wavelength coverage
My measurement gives 60.7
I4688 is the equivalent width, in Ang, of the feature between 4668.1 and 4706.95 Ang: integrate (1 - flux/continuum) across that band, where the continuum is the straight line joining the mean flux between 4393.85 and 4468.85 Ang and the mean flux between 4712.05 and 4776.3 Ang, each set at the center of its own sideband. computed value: 1.4 Ang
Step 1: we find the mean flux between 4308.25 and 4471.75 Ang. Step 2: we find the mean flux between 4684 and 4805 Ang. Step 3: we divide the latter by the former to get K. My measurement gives 1.26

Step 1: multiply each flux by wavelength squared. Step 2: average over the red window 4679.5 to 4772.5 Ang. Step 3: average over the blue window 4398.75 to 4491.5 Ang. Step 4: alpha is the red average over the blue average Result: 1.3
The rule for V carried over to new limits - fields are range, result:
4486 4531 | 63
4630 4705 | 62.7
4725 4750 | 67.3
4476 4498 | 61.3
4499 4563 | 63.9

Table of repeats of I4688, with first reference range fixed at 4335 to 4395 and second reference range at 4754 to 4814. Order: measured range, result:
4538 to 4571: -4.03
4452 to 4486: -2.10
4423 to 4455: -3.73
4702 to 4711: 0.35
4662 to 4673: 0.21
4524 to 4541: -1.21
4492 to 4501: -1.17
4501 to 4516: -3.05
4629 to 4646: -0.71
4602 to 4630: -2.93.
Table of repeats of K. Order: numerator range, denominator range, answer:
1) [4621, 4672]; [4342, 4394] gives 1.27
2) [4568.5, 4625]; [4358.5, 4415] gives 1.25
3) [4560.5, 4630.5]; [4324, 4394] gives 1.30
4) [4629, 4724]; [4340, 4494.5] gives 1.16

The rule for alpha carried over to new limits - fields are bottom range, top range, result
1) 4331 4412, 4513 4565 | 1.34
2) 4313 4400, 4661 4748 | 1.50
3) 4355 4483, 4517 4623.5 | 1.25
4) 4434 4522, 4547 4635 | 1.12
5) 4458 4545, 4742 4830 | 1.24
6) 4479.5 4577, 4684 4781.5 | 1.14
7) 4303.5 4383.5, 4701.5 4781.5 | 1.63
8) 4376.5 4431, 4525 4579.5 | 1.28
